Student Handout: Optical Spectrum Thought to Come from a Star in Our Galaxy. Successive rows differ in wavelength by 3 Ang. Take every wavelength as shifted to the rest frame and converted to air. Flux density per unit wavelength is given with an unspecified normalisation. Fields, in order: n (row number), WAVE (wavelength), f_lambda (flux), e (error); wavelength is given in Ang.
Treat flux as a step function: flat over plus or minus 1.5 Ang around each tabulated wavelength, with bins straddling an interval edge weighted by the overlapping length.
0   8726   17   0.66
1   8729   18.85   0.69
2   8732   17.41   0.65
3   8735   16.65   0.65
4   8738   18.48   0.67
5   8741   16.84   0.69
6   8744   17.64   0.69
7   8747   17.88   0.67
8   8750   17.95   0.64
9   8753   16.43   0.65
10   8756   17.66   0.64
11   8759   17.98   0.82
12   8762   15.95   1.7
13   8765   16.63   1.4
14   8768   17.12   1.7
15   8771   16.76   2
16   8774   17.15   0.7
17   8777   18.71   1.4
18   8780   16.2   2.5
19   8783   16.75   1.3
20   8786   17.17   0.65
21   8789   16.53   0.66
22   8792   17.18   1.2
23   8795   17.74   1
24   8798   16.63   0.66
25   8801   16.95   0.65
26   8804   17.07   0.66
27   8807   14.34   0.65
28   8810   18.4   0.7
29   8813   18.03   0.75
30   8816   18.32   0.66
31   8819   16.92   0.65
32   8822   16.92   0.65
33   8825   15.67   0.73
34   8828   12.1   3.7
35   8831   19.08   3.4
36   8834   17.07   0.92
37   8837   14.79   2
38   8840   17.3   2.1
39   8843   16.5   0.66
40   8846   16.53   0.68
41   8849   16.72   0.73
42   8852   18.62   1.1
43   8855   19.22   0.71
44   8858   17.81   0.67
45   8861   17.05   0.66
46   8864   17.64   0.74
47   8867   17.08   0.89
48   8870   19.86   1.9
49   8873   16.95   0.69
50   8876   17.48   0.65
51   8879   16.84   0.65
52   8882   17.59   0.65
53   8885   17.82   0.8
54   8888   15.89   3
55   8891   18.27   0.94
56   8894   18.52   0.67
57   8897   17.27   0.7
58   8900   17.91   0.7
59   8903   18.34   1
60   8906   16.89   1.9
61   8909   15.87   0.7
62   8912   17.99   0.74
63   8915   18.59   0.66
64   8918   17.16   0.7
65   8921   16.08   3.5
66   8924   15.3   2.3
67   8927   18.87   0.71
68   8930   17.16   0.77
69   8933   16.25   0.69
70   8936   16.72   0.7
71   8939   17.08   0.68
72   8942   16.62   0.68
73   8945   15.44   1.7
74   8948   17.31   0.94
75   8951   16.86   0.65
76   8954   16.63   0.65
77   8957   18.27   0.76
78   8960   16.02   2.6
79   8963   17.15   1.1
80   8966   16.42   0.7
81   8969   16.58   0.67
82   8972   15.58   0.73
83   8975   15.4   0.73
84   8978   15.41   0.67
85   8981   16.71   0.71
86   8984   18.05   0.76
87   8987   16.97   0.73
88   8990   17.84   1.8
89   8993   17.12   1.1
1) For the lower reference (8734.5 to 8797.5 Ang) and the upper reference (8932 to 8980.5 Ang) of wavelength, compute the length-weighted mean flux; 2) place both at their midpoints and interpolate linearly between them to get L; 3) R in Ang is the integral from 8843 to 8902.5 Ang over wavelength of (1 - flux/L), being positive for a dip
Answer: -2.88 Ang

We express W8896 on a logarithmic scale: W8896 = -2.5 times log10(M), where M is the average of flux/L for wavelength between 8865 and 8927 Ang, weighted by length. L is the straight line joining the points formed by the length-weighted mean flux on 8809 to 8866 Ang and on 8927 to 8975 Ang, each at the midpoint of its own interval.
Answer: -0.03 mag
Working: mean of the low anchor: 17.1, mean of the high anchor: 16.7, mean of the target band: 17.4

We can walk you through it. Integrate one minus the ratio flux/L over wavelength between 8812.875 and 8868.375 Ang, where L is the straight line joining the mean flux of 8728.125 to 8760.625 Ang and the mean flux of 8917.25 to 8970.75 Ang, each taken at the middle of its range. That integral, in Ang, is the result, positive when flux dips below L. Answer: 0.6 Ang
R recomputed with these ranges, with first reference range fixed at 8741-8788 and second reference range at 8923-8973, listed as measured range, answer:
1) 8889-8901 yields -0.7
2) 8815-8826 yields 0.1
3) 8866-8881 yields -0.7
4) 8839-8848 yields 0.1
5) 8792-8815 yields 0.0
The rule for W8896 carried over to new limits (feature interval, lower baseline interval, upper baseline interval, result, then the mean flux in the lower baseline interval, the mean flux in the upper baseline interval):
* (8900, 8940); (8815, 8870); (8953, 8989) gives -0.02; 17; 16.6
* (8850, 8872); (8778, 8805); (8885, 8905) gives -0.04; 16.9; 17.7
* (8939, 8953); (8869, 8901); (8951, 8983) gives 0.01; 17.6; 16.5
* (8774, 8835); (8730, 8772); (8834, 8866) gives 0.02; 17.3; 17.2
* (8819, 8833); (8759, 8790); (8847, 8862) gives 0.09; 17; 17.9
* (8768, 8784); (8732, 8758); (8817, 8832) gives -0.01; 17.4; 16.1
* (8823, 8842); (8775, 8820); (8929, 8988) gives 0.06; 17.1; 16.6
